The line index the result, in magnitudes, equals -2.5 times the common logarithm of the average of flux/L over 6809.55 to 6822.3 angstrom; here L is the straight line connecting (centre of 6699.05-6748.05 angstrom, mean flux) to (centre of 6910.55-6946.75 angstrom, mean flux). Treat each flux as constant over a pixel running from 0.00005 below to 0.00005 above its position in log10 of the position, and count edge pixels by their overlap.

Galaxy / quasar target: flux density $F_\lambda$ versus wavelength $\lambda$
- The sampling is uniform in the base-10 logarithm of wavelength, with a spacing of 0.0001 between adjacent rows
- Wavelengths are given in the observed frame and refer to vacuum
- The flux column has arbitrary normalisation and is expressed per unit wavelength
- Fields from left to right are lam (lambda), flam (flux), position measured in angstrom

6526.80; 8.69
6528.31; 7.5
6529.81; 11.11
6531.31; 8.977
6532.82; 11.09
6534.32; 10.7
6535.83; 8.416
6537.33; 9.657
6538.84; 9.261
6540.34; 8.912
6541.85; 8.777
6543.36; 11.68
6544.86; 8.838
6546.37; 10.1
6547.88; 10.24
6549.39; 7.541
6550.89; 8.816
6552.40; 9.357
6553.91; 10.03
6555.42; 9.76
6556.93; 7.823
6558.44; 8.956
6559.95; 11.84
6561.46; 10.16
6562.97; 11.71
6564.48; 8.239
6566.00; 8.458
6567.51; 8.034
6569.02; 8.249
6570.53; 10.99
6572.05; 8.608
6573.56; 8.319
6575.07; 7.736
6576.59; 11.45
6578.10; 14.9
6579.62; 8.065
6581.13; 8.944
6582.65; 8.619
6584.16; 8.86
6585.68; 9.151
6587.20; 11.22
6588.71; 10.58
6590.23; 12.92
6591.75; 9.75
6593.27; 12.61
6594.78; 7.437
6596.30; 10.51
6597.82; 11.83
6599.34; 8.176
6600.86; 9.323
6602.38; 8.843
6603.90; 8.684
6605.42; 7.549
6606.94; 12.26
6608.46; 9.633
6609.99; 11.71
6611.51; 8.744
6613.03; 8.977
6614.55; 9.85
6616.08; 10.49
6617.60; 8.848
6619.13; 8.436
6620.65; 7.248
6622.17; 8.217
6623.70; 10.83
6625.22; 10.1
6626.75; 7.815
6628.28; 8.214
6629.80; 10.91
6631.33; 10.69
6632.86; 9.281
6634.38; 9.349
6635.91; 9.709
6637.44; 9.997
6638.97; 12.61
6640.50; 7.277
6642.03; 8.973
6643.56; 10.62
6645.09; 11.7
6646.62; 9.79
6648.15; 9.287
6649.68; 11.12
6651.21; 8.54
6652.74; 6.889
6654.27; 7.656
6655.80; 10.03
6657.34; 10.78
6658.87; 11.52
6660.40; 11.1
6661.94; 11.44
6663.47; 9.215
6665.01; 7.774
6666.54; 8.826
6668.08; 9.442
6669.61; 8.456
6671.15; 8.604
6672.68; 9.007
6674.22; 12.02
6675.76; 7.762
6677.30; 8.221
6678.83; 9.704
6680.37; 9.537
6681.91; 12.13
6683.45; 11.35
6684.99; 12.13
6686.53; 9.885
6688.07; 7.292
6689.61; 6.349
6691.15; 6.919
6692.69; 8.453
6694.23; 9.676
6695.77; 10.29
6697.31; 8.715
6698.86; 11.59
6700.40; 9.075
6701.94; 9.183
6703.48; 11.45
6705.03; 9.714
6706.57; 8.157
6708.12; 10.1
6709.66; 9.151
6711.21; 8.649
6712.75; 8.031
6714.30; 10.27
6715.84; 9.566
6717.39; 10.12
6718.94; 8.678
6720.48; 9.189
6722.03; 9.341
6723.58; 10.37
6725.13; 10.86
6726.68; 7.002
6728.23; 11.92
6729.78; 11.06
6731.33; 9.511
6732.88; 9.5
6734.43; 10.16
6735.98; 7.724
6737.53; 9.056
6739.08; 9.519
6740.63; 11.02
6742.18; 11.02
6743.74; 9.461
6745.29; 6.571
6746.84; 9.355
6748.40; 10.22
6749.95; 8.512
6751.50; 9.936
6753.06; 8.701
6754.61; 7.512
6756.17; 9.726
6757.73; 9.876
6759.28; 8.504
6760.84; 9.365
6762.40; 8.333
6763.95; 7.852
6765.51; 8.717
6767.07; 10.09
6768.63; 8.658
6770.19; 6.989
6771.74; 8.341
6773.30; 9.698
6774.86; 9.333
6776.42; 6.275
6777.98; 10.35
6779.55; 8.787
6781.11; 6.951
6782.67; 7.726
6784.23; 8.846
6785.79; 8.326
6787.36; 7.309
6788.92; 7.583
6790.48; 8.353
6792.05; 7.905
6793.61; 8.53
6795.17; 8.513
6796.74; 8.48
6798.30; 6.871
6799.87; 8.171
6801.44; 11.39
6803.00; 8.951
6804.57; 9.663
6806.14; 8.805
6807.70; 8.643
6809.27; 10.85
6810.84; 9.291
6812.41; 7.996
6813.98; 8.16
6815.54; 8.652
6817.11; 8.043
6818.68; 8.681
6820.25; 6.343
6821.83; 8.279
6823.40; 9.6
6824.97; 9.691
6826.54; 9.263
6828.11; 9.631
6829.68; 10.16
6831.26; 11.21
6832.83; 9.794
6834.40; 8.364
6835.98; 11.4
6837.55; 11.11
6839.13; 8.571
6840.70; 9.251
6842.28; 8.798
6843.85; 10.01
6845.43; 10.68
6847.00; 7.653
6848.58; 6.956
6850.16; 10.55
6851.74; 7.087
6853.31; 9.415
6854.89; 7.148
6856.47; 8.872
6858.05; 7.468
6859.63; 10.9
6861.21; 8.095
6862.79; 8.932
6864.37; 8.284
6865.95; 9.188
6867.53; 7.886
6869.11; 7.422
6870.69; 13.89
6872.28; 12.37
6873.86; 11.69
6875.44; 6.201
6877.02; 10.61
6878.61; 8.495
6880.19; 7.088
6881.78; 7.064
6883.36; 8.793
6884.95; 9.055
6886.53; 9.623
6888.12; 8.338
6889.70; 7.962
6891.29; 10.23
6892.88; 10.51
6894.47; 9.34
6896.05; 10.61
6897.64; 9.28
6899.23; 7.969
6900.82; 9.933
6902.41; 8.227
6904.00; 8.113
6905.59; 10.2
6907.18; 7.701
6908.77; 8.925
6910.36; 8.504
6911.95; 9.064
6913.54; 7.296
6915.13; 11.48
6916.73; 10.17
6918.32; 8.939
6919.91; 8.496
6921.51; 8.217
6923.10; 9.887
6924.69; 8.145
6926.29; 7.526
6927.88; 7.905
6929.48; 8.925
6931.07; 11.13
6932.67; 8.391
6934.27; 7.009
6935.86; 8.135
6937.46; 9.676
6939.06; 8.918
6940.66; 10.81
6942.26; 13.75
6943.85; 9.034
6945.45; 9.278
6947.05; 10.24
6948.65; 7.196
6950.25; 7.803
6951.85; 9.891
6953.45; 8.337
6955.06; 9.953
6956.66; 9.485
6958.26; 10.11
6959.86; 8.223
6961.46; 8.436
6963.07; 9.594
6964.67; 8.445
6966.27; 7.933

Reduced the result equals 0.136 mag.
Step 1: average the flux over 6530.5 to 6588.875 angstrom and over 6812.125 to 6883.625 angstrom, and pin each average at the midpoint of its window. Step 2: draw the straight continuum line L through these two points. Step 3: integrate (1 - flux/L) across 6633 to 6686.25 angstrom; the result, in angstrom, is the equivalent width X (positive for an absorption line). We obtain -2.2 angstrom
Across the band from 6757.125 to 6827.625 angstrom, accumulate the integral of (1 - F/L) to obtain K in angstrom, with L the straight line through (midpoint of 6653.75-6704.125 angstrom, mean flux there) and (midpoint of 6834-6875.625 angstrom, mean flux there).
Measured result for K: 5.7 angstrom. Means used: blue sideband 9.57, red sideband 9.24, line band 8.6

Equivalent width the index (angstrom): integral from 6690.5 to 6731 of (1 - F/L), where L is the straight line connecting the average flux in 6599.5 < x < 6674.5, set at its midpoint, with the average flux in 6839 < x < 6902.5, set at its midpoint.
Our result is -0.65 angstrom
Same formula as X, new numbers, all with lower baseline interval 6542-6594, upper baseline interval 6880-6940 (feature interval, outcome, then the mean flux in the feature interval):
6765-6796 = 2.9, 8.36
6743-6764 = 0.9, 8.89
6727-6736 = -0.6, 10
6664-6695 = 1.0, 9.18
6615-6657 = 0.6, 9.45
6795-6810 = 0.2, 9.05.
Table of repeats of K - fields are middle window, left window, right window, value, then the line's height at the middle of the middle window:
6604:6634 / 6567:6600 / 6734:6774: 0.8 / 9.7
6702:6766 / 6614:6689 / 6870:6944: 0.8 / 9.48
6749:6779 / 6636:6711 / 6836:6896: 1.8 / 9.36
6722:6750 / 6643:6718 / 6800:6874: -0.6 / 9.42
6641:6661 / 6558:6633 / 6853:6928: -0.6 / 9.54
